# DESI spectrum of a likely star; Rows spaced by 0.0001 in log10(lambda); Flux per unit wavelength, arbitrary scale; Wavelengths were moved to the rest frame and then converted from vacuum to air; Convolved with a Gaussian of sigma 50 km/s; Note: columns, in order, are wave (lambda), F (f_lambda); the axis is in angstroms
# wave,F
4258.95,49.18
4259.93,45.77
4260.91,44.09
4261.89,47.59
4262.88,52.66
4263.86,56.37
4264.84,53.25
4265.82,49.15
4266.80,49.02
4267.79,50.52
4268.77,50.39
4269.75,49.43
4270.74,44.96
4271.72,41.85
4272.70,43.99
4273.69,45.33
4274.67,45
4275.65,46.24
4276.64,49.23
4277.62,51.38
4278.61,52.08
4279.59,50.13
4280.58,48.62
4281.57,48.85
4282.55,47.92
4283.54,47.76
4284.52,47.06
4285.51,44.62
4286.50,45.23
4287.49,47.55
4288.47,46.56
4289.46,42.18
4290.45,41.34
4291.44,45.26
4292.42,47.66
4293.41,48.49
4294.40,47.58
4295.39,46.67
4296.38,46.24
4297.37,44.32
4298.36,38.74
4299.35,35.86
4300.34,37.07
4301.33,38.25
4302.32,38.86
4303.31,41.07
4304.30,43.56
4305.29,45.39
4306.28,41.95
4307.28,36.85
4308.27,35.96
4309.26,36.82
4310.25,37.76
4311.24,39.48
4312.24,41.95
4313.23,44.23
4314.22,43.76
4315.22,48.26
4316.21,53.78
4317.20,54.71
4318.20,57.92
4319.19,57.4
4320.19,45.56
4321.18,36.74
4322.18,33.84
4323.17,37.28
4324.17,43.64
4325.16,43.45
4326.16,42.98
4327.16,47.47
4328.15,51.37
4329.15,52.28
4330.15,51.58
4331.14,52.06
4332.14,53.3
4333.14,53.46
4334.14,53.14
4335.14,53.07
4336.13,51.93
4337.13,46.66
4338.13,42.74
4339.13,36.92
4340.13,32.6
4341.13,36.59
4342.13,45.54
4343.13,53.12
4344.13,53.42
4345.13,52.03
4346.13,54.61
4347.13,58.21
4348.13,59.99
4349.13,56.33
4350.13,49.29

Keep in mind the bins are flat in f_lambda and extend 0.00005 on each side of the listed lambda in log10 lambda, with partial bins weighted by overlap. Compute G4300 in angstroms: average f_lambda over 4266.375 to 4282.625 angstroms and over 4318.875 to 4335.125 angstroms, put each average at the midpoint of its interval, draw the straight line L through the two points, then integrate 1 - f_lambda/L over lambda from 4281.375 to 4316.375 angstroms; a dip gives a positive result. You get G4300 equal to 3.2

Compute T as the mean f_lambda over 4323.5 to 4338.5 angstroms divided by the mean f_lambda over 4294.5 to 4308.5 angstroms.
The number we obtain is 1.20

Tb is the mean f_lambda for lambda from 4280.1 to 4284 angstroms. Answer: 48.3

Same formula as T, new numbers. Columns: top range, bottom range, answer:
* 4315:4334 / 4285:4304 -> 1.12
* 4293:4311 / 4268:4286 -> 0.86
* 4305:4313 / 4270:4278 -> 0.86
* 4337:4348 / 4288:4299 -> 1.05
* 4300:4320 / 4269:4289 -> 0.93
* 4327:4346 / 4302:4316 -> 1.17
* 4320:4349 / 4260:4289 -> 0.99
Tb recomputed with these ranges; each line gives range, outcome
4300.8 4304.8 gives 40.5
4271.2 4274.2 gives 43.8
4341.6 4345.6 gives 50.9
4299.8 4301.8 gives 37.6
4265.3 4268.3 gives 49.6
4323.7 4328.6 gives 45.8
